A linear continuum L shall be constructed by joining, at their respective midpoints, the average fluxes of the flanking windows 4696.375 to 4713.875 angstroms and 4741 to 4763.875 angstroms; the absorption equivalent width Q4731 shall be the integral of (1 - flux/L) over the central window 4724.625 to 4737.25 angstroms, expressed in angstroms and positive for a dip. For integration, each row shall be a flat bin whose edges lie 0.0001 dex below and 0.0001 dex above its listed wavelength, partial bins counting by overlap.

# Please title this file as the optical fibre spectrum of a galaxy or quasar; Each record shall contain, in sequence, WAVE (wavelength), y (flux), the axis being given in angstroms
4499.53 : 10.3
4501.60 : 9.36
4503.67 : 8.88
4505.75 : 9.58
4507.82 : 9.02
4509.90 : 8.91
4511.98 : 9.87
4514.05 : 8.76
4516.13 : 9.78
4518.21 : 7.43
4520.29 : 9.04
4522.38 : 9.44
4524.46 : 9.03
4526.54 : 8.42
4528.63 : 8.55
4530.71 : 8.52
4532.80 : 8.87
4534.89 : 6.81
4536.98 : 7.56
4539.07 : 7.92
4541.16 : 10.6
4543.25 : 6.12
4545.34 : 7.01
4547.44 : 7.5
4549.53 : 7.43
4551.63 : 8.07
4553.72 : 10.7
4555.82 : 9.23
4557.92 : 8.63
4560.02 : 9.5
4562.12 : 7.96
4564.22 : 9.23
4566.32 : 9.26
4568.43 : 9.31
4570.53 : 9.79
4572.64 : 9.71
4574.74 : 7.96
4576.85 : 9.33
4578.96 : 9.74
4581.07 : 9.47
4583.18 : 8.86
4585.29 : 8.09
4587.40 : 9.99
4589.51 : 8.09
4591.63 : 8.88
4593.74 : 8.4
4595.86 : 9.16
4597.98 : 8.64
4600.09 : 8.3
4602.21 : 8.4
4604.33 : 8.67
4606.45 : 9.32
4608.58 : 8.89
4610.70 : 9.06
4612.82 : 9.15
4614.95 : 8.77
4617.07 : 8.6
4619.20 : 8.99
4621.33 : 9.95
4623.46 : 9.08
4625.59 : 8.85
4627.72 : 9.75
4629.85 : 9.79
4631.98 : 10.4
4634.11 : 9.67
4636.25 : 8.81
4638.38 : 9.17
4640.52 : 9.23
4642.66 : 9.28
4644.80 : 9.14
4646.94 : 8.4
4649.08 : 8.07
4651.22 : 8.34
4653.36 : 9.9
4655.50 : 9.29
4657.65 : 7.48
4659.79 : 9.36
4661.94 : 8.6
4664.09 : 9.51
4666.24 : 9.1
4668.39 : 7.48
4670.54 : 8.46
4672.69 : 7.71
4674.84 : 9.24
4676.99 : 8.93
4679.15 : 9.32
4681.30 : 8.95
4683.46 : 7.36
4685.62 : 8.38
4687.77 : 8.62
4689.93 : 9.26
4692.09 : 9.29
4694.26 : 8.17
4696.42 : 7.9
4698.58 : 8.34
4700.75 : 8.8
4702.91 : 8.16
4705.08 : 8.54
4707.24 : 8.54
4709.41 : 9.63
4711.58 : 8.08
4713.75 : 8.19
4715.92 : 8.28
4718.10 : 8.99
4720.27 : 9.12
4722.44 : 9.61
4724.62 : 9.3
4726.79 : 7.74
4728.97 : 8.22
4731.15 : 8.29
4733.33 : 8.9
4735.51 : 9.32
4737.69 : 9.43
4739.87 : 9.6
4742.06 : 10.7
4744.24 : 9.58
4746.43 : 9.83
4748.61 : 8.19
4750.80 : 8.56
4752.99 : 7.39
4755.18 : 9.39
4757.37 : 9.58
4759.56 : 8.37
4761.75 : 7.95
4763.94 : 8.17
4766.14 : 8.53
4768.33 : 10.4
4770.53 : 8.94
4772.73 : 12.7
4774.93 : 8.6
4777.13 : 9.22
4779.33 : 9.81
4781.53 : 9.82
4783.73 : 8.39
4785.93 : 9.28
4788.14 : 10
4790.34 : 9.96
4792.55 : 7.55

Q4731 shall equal 0.2 angstroms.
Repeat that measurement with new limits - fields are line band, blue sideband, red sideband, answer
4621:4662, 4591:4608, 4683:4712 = -2.3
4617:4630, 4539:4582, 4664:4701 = -0.9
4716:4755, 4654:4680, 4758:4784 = 0.5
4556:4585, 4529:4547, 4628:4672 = -3.1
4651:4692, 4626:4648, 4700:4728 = 1.5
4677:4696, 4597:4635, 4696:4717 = -0.1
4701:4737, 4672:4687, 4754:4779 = 0.8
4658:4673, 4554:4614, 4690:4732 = 0.3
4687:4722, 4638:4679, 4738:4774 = 1.4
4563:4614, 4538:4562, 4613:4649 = -1.2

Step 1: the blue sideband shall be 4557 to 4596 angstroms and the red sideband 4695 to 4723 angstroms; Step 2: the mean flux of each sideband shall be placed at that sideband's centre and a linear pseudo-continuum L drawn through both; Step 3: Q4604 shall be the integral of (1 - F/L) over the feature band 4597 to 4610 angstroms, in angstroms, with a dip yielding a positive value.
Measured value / 0.3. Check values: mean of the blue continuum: 9.02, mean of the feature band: 8.72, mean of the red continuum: 8.61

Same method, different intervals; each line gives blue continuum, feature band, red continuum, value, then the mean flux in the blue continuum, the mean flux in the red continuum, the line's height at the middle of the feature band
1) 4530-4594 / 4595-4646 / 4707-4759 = -2.1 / 8.67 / 8.94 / 8.76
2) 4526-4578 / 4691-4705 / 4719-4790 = 0.8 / 8.56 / 9.16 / 9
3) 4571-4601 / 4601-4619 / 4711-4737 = 0.0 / 8.92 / 8.69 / 8.88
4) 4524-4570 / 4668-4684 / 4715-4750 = 0.7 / 8.47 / 9.07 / 8.89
